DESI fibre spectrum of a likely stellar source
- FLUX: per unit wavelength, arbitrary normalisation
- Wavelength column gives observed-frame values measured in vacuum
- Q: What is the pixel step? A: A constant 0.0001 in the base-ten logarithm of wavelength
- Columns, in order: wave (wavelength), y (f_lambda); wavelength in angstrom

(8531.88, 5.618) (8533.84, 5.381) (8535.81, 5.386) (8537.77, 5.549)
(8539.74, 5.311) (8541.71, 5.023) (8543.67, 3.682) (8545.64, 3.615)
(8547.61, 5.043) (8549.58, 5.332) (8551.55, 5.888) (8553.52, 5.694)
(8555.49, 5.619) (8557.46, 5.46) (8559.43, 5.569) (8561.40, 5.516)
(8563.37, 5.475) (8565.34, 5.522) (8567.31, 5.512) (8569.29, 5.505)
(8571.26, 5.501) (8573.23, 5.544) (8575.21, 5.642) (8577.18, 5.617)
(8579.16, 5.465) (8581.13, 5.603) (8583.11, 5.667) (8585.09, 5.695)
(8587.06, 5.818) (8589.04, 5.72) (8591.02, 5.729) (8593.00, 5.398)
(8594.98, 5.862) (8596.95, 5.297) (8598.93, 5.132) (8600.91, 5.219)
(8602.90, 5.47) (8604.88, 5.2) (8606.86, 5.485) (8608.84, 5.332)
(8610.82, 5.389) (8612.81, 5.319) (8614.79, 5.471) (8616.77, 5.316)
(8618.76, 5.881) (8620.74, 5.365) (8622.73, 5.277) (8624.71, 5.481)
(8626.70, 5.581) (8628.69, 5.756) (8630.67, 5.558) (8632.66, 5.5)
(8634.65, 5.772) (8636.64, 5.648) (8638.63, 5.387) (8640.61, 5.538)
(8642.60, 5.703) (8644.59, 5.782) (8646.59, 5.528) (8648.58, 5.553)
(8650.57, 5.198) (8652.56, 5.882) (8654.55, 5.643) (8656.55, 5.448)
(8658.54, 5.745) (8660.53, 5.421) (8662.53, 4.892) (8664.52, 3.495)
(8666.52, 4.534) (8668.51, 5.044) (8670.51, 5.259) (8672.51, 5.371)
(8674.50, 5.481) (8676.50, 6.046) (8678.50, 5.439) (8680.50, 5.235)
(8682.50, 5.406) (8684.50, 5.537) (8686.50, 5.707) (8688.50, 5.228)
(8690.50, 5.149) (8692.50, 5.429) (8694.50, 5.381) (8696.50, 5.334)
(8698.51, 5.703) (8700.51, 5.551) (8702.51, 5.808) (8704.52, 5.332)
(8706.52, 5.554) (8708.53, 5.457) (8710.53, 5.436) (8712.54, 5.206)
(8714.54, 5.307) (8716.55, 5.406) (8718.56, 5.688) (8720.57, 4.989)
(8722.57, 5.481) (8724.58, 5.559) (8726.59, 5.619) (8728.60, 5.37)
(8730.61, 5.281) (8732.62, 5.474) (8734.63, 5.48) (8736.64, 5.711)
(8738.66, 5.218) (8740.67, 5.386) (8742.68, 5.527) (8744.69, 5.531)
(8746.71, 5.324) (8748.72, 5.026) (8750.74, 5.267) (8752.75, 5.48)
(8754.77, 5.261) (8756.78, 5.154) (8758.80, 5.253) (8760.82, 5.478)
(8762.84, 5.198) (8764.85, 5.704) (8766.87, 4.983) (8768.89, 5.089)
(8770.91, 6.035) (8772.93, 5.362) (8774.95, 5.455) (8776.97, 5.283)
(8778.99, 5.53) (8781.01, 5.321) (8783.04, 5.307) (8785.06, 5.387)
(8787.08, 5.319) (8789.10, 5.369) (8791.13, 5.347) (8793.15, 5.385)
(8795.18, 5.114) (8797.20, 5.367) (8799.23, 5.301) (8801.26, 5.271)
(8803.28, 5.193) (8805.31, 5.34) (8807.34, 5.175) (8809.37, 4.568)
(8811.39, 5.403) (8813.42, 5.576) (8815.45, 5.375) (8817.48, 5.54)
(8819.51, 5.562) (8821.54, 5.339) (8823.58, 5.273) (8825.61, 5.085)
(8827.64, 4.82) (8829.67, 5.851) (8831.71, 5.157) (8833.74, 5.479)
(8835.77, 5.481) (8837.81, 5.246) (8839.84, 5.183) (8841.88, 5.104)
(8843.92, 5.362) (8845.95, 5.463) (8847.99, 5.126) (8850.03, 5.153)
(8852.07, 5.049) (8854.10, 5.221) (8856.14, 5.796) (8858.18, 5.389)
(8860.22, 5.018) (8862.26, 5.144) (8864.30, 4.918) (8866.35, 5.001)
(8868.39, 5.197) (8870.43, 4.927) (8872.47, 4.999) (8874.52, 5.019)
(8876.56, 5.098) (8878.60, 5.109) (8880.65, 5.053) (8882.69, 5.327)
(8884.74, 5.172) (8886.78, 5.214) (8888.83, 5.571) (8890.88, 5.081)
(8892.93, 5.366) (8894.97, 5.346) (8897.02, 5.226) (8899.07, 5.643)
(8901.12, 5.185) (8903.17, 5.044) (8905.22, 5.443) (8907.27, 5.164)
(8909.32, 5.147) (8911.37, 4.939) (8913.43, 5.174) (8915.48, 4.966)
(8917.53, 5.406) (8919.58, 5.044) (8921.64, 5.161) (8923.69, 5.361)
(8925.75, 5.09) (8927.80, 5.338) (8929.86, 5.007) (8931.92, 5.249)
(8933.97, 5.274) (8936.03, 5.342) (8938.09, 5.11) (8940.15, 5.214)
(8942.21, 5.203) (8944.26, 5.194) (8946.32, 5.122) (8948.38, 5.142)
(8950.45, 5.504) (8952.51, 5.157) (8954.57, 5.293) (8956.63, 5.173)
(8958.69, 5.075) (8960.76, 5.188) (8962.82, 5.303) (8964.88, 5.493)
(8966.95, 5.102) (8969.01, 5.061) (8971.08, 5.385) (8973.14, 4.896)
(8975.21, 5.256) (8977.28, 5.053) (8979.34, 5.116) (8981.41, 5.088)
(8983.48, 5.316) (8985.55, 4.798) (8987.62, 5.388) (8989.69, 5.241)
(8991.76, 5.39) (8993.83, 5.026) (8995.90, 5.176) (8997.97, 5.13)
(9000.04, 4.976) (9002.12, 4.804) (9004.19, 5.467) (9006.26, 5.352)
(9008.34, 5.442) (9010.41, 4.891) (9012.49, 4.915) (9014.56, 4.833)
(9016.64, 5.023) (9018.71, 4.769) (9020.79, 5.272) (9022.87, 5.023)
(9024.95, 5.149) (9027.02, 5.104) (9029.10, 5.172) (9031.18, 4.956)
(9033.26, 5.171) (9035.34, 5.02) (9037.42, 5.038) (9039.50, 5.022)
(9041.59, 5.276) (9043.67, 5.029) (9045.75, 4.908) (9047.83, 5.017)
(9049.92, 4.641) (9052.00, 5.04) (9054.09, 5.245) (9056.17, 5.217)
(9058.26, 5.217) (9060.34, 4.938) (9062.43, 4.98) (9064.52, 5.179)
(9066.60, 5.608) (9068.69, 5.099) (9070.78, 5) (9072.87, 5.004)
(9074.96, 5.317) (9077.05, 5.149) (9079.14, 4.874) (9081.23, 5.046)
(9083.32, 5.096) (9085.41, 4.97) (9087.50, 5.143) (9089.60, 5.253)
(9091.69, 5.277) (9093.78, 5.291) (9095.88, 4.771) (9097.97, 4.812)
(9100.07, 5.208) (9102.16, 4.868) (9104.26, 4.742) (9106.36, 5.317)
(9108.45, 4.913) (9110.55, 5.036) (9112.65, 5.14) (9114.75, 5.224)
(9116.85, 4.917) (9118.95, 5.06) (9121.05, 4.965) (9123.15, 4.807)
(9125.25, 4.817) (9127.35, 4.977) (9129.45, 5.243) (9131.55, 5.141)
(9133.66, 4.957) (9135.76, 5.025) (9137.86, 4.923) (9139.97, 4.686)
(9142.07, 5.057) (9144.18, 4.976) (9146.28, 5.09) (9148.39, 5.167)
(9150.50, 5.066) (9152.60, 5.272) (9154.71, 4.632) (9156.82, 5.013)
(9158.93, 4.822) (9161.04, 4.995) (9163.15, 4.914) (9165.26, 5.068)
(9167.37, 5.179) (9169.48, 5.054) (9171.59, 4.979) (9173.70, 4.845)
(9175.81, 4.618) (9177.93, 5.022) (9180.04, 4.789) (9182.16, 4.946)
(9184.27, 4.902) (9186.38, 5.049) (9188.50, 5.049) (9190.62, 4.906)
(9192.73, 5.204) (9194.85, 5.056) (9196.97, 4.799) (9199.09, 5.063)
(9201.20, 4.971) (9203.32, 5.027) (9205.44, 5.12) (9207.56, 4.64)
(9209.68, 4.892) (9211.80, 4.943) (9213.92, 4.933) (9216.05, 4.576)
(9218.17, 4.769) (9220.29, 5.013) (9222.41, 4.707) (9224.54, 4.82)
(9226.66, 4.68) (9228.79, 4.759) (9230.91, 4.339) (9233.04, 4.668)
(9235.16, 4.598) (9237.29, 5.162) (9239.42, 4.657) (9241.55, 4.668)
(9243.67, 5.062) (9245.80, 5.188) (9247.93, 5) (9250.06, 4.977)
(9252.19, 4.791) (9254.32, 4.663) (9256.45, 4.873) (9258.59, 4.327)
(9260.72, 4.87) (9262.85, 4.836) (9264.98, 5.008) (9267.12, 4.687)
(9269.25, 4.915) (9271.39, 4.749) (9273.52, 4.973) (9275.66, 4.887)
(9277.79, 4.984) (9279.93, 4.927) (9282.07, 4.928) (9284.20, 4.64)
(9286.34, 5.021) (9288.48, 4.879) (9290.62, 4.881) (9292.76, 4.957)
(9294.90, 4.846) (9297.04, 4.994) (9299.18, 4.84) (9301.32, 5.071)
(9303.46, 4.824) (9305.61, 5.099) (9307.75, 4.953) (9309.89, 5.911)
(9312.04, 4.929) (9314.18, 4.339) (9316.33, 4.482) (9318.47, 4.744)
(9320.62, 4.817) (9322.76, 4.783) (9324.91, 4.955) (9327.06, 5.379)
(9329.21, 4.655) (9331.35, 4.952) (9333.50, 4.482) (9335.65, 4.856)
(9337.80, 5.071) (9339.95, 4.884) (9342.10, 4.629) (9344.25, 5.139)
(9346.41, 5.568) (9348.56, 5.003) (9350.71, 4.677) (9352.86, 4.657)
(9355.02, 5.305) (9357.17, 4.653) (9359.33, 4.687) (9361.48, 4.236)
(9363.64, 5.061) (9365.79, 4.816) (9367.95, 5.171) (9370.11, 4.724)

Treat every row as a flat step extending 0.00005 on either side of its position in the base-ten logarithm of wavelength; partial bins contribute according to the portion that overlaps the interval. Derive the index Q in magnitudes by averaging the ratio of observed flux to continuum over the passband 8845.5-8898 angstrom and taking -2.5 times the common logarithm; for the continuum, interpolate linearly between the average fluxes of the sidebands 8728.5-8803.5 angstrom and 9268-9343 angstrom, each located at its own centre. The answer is 0.02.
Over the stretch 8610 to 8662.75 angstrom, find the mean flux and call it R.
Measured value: 5.53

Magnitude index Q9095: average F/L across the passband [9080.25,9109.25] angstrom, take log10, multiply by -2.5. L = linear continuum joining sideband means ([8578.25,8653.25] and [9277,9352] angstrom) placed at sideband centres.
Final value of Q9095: 0.012 mag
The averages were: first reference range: 5.52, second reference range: 4.92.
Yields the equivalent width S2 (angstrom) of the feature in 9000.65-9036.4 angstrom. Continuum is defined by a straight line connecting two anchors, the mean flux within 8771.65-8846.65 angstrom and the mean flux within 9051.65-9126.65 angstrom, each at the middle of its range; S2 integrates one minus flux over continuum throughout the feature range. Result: 0.4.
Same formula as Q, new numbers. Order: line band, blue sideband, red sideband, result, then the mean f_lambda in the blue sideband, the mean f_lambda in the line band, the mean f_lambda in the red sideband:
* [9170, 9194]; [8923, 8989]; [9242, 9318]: 0.009 mag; 5.2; 4.94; 4.89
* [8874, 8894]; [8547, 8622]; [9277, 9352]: 0.012 mag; 5.51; 5.21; 4.92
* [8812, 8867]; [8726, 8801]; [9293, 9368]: 0.003 mag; 5.37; 5.29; 4.9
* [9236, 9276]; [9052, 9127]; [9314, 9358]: 0.018 mag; 5.07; 4.85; 4.87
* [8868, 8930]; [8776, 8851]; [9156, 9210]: 0.007 mag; 5.3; 5.19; 4.96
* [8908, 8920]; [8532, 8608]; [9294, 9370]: 0.011 mag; 5.4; 5.12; 4.9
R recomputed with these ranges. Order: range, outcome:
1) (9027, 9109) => 5.07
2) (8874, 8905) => 5.24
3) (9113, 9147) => 4.99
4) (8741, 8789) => 5.36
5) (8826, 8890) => 5.21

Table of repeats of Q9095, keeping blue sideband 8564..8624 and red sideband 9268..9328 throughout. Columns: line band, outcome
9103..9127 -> 0.02 mag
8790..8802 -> 0.01 mag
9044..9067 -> 0.01 mag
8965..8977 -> 0.01 mag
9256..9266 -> 0.04 mag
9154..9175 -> 0.02 mag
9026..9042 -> 0.01 mag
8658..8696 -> 0.04 mag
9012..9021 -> 0.05 mag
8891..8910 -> -0.01 mag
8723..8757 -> 0.00 mag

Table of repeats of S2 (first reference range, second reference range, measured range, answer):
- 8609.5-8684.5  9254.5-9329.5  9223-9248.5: 0.70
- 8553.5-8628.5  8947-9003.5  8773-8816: 0.20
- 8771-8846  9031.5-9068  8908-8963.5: 0.09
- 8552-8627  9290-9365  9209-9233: 1.08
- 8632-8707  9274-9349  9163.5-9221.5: 0.85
